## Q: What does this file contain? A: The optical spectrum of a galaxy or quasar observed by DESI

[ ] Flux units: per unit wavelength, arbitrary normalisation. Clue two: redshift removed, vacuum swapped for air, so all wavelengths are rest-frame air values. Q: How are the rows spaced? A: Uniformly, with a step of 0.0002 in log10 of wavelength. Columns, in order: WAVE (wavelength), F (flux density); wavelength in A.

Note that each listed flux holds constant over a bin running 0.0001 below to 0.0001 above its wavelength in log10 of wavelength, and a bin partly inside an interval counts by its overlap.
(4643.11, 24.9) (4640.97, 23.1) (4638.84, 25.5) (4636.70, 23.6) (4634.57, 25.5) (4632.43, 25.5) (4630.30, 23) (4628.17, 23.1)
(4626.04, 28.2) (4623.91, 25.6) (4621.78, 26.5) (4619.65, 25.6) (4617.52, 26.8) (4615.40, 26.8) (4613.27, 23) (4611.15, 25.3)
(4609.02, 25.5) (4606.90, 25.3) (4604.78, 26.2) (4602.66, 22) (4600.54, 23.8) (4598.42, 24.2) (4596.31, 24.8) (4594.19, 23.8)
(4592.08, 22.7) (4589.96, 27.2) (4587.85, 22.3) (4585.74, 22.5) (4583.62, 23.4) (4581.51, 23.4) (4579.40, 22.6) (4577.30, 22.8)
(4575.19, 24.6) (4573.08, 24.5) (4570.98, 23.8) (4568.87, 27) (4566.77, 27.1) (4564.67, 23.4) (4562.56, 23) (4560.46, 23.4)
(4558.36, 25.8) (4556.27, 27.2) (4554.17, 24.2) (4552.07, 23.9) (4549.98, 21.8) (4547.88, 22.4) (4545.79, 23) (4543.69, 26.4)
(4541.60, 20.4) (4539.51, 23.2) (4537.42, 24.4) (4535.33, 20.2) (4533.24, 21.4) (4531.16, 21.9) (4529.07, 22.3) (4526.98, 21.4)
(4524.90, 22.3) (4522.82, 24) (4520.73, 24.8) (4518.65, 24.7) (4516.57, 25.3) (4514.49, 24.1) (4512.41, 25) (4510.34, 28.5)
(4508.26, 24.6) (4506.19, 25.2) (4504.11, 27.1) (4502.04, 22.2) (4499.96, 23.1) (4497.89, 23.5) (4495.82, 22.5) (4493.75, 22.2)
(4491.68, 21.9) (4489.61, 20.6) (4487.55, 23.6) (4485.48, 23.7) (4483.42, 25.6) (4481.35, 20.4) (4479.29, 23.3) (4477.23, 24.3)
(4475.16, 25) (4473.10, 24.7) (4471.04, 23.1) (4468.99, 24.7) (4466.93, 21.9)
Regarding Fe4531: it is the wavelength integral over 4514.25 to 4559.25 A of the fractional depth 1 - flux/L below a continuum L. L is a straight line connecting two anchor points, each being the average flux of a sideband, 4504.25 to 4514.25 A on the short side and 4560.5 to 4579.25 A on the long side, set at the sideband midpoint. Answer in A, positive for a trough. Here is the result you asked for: 3.1 A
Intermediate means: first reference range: 25.8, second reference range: 24.4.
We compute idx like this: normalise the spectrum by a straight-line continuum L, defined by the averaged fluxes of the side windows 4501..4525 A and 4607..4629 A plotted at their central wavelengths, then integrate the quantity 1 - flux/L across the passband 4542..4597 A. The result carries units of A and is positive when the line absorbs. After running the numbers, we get 2.70 A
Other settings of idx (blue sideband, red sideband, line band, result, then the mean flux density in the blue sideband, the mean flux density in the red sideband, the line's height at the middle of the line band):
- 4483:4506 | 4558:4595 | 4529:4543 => 0.9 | 23.3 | 24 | 23.7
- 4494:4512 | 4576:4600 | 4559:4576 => -0.6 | 24.5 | 23.6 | 23.8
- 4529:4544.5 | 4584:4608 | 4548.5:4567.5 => -1.1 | 22.5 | 24.1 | 23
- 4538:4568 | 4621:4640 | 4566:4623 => 0.1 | 24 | 25.1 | 24.6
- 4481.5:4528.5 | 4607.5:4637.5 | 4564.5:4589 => 0.7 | 23.8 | 25.3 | 24.7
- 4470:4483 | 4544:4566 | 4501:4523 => -1.3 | 23.6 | 23.9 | 23.7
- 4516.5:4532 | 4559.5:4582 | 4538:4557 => 0.1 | 23.2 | 24.2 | 23.7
